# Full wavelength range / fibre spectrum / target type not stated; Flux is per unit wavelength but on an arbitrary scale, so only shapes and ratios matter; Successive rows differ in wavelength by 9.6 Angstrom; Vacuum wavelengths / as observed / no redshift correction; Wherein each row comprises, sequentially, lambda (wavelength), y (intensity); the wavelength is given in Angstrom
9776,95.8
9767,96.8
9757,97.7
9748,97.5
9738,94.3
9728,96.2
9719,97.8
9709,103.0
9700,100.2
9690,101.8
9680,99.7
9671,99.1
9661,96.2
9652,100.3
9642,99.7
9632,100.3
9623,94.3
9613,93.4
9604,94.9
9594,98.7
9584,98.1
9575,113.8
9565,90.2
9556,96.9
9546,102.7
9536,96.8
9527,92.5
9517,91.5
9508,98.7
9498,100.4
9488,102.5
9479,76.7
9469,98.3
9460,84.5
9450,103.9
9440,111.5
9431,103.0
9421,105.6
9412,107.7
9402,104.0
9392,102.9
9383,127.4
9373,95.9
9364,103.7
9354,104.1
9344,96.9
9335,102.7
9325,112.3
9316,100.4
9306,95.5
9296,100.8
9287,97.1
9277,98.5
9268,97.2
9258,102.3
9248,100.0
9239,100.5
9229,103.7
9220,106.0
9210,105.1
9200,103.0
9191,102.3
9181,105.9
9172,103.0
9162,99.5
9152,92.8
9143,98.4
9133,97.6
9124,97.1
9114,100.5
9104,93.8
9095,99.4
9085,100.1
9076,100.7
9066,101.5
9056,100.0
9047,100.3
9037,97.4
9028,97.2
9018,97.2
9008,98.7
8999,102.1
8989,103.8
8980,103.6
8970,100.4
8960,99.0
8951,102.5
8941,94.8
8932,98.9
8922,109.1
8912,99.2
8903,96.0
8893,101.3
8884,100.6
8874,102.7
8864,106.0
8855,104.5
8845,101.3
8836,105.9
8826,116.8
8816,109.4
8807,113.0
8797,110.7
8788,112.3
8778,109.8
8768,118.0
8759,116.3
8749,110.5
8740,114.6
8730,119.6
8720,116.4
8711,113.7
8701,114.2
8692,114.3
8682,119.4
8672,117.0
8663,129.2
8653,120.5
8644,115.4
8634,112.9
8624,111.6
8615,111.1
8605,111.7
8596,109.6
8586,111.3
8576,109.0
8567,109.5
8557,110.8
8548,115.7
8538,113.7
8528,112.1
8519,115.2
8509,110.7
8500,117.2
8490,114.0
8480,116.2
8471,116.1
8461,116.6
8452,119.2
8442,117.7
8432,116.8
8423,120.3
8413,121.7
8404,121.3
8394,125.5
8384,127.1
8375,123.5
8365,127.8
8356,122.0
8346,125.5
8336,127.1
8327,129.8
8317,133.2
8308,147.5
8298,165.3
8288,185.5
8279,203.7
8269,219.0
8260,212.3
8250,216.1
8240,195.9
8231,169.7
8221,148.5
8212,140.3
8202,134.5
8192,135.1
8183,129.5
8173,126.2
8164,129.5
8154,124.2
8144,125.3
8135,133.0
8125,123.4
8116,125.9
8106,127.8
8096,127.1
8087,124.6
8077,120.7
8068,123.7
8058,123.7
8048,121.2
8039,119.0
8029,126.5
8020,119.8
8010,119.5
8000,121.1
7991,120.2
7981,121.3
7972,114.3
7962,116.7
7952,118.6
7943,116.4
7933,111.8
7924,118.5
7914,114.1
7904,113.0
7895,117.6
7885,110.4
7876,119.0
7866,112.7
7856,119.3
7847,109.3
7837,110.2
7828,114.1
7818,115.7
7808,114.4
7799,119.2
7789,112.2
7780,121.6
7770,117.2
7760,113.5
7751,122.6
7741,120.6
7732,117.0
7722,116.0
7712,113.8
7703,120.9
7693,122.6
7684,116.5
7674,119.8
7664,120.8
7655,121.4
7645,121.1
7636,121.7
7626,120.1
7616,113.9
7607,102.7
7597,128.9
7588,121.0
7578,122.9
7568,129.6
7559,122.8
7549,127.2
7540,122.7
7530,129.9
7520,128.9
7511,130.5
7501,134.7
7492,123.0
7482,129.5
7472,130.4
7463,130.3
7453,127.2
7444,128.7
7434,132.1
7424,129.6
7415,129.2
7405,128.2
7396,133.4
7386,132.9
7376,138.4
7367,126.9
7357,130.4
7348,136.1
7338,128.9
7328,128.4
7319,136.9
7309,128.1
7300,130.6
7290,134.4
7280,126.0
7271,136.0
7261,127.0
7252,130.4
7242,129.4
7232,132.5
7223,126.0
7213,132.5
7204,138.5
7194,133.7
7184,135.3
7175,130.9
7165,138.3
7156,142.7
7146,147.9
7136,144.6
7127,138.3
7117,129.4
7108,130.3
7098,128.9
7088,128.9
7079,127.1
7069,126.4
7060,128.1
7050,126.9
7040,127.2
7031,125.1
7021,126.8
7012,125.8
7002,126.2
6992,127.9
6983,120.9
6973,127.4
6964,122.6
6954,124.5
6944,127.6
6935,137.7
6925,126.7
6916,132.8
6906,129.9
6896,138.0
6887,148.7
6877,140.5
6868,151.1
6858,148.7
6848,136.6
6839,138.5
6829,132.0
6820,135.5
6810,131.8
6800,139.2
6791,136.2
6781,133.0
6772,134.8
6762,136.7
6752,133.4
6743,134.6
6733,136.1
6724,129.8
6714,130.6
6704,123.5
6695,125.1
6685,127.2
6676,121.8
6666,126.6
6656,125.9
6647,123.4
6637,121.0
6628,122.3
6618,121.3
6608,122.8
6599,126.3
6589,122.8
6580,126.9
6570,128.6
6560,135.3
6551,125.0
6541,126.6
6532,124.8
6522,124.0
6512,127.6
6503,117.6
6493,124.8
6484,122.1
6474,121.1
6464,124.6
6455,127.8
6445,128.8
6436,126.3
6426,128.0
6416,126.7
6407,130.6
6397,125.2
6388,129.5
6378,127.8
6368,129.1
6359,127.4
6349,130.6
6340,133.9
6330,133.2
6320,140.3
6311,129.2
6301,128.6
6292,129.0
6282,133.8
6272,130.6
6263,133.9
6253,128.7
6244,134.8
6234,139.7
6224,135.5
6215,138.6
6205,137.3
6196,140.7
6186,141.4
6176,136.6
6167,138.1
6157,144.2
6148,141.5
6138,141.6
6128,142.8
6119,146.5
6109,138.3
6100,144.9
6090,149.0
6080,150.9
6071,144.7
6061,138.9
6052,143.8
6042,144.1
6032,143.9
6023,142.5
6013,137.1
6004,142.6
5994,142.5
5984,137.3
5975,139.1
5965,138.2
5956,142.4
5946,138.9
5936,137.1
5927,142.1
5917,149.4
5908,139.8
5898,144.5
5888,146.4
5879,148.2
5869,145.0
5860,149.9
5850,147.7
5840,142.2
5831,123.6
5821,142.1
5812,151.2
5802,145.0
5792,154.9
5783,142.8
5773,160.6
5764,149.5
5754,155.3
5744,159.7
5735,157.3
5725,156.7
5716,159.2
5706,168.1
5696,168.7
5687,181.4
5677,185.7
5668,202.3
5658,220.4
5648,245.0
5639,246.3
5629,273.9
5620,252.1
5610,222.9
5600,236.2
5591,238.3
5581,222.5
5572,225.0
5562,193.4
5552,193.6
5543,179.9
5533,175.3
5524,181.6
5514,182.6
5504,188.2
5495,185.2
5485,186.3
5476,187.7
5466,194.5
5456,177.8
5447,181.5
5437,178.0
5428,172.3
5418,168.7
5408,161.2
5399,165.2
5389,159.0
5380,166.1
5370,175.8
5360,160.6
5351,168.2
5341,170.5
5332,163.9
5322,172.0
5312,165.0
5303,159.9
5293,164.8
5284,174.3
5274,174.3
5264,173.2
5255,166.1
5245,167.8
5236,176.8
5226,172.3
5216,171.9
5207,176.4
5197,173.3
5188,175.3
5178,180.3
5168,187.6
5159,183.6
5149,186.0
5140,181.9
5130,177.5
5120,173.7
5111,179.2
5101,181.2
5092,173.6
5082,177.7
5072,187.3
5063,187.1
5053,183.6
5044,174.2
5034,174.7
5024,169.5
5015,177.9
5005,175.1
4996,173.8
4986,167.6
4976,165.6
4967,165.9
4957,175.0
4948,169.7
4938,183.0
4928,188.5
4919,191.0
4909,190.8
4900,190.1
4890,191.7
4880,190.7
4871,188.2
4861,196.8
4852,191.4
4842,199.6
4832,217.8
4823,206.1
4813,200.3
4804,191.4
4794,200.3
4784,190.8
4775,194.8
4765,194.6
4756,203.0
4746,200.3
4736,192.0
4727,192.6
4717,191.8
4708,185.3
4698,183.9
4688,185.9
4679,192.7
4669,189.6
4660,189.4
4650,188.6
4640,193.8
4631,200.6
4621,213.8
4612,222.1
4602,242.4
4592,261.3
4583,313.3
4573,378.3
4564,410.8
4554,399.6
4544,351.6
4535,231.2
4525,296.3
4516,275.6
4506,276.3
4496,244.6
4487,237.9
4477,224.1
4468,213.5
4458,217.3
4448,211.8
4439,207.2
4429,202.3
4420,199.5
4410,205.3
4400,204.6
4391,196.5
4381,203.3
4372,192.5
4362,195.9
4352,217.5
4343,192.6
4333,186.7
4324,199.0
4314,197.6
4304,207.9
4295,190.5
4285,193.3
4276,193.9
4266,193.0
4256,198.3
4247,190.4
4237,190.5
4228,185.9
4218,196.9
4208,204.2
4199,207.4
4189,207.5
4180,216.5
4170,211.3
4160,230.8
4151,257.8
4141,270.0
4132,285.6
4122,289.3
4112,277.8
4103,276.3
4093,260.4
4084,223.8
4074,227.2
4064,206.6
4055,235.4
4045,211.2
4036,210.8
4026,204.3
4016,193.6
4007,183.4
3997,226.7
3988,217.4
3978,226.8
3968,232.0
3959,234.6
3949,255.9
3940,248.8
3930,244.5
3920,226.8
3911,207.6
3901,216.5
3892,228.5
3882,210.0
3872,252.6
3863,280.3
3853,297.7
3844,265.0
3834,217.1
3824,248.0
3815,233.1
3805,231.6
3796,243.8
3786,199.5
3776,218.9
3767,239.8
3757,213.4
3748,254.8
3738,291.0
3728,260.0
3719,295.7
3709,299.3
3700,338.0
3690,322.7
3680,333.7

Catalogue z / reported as 1.95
